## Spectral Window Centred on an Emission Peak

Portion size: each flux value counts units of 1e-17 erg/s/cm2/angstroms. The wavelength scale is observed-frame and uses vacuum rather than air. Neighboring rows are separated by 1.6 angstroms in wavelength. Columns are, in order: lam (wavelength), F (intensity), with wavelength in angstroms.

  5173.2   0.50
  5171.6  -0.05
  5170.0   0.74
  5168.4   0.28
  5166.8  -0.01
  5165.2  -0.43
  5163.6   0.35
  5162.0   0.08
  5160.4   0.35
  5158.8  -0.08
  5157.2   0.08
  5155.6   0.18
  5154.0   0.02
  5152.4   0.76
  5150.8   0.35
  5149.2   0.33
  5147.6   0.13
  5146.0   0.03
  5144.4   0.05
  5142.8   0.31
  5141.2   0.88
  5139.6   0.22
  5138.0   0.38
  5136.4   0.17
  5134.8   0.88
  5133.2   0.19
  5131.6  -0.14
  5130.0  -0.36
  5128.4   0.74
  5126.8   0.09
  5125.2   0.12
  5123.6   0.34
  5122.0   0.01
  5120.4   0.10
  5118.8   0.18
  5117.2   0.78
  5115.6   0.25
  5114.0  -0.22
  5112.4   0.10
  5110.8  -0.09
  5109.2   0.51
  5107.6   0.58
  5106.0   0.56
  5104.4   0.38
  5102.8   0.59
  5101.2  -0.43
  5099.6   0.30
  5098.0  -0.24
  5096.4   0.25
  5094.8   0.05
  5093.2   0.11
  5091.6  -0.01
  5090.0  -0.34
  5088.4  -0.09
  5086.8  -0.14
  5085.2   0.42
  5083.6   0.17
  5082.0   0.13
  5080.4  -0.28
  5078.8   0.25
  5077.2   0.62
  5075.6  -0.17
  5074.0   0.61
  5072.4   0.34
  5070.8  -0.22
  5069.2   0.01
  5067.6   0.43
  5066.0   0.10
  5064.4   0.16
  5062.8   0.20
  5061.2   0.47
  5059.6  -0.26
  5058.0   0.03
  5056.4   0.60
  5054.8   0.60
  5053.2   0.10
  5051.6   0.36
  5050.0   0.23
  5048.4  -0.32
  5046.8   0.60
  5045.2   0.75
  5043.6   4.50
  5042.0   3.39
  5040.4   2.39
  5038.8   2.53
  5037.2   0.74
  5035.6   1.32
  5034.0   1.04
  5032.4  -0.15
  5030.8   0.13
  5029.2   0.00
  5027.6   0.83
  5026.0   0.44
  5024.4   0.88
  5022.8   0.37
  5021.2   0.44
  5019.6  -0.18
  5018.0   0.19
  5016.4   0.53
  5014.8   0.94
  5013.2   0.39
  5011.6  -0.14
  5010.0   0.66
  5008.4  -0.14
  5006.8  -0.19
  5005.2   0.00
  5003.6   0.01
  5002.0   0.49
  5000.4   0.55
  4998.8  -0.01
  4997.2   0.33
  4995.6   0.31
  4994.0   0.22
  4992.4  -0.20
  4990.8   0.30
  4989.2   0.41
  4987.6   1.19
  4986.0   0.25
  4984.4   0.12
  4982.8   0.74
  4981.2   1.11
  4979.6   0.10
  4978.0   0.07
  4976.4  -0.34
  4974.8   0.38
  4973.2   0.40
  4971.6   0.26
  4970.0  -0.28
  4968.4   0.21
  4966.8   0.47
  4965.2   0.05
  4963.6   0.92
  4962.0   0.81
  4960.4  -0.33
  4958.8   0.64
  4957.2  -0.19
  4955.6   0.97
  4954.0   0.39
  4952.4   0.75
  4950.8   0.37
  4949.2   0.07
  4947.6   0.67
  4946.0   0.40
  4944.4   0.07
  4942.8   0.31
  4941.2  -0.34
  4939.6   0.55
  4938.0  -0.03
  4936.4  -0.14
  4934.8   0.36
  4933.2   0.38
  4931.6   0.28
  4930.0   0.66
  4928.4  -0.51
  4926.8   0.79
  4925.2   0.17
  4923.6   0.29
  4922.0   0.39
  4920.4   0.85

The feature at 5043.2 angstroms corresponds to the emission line [O II]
